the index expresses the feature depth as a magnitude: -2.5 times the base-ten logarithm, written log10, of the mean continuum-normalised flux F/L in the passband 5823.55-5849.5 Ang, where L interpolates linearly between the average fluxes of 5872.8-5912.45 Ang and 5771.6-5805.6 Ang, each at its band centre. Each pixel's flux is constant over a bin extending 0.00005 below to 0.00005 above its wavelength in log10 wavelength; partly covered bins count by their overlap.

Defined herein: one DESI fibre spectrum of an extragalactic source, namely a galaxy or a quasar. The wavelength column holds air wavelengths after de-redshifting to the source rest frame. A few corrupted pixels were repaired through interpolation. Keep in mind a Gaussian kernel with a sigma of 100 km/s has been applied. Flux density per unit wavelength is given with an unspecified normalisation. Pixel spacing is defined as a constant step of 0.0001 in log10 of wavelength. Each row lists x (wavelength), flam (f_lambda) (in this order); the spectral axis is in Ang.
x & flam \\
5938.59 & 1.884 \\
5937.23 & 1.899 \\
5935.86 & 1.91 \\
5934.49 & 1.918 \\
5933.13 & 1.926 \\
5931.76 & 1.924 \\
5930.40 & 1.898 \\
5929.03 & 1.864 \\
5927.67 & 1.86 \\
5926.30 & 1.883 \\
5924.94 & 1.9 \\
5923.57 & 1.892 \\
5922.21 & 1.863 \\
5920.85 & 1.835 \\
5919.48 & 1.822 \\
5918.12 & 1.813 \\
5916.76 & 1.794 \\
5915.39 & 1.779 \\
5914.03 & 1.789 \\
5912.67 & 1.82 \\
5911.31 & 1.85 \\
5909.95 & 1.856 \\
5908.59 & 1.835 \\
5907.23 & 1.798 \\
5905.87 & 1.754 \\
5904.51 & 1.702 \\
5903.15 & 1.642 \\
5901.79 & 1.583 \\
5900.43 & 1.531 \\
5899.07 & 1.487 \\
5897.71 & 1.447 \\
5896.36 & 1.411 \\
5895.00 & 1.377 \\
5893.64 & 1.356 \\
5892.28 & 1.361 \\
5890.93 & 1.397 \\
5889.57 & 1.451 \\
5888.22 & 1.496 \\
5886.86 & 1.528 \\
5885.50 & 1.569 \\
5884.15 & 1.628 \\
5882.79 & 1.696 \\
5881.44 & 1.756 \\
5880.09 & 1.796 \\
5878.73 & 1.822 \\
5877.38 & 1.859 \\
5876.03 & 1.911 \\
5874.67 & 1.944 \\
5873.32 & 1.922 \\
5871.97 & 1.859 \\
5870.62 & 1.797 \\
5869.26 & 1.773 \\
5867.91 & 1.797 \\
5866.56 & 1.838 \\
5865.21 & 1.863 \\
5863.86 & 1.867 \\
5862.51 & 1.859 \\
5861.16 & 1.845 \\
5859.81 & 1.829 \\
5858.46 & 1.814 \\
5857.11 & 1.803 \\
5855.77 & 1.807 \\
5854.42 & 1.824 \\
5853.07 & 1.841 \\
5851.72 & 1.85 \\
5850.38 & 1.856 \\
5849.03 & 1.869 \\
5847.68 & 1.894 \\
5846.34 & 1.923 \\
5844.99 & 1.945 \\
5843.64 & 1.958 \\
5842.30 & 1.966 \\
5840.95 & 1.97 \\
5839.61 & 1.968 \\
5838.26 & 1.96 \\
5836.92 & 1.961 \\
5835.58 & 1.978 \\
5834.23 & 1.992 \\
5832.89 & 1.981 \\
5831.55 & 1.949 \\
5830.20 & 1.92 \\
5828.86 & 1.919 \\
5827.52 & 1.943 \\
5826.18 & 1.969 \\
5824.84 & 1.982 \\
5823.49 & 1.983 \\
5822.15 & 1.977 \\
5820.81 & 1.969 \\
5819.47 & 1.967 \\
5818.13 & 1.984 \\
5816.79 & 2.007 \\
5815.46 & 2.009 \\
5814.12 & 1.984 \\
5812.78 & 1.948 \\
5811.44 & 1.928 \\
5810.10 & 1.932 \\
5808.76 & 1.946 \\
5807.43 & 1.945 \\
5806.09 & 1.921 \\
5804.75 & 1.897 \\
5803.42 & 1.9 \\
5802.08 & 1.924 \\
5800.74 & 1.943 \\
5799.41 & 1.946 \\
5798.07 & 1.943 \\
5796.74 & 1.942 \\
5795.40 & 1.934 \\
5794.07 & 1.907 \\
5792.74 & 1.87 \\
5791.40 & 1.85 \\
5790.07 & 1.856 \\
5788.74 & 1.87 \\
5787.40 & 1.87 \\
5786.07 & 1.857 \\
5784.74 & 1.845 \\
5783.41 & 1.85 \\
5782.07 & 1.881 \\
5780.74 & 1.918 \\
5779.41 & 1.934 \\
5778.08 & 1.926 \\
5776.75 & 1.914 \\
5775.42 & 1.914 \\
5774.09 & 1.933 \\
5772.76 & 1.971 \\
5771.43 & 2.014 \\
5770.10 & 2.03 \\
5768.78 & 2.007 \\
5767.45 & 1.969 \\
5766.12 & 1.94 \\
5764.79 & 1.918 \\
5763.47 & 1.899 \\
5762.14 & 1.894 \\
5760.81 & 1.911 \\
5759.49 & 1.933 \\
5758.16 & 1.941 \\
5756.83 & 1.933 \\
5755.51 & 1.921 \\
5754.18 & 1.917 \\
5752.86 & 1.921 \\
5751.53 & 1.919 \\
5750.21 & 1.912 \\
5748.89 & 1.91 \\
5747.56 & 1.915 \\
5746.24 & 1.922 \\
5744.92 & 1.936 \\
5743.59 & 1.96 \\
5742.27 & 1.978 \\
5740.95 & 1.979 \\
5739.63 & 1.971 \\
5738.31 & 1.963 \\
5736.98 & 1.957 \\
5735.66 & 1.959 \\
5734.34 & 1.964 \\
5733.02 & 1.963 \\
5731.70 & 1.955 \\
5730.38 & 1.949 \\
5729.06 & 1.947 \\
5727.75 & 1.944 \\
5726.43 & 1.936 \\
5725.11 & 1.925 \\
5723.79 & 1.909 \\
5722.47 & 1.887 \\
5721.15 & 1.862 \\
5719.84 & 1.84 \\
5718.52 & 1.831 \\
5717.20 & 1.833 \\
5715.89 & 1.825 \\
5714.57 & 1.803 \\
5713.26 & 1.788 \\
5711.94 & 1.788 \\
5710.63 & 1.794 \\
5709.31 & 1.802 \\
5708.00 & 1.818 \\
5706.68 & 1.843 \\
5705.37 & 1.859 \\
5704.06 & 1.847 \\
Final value -0.095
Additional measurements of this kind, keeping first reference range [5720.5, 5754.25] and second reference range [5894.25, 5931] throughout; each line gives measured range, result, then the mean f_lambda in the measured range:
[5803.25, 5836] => -0.06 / 1.96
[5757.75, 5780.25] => -0.02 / 1.94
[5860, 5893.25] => 0.03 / 1.73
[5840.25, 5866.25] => -0.04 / 1.87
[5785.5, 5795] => 0.00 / 1.87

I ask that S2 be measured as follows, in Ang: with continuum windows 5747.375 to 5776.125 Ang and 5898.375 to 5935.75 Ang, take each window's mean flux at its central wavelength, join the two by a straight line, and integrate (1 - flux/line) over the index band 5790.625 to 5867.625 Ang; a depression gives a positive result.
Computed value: -1.7 Ang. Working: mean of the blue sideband 1.94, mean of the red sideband 1.8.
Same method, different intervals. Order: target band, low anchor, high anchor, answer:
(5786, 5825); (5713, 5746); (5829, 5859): -0.4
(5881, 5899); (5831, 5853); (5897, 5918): 2.8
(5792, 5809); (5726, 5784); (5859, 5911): -0.7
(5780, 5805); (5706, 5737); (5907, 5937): -0.3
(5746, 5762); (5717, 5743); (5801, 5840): 0.1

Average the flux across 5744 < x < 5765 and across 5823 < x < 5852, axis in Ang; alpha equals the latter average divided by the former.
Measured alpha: 1.0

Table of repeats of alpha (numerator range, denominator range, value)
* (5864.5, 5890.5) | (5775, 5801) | 0.92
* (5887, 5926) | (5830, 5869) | 0.88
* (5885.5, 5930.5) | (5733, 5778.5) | 0.87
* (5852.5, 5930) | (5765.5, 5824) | 0.90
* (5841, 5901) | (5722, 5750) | 0.89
